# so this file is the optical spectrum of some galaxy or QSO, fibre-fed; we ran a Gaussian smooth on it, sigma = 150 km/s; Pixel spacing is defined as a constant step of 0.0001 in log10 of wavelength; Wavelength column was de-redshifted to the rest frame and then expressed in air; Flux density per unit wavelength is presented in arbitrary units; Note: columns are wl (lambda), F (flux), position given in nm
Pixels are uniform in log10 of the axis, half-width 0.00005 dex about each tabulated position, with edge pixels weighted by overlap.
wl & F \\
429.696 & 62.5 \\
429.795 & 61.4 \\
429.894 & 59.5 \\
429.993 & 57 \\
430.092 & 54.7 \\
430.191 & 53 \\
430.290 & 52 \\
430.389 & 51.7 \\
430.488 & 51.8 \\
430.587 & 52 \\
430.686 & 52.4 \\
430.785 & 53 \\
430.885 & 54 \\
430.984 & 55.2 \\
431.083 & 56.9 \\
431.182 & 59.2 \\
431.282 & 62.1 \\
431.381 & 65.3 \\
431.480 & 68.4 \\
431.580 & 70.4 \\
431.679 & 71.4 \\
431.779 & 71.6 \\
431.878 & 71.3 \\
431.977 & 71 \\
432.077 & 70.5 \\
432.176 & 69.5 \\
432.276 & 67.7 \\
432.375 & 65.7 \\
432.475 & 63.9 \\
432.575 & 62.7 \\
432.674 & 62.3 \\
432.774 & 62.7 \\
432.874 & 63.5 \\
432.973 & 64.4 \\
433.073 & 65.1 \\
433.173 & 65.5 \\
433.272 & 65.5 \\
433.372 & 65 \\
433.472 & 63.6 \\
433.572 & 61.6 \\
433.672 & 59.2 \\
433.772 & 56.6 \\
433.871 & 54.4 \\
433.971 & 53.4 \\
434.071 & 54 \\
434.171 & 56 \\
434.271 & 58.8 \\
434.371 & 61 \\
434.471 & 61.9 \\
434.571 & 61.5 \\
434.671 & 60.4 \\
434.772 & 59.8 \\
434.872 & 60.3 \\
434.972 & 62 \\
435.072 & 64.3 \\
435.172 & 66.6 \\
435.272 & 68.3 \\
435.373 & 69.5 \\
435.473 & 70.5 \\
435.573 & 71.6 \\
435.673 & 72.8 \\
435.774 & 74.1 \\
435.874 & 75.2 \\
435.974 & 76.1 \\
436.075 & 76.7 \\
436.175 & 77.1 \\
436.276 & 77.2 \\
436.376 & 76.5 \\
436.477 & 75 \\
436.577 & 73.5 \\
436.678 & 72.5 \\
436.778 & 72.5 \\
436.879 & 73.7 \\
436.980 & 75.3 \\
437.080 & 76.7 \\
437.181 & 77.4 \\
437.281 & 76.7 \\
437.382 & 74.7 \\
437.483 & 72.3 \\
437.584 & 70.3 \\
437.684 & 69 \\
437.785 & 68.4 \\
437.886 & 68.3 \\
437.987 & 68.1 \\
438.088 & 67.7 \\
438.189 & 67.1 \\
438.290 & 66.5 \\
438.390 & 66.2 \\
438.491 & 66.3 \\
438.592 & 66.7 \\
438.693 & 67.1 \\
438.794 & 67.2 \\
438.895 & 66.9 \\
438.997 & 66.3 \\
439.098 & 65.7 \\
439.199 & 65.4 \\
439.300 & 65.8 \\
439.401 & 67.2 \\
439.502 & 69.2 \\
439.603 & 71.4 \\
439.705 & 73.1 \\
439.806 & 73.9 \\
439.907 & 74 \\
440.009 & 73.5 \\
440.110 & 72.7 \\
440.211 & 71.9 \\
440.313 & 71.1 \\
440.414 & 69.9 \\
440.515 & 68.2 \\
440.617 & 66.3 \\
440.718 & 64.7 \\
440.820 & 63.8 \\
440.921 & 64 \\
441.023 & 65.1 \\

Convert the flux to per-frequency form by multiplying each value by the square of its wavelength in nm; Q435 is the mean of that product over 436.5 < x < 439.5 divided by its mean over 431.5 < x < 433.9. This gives 1.09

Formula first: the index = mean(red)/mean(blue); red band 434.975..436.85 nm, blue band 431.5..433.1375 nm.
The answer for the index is 1.08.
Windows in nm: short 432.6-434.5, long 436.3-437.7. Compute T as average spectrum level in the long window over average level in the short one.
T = 1.2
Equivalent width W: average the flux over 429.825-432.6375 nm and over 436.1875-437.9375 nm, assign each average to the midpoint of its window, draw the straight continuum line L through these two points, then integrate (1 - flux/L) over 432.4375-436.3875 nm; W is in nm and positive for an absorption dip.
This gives 0.18 nm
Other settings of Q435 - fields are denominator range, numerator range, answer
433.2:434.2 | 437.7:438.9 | 1.16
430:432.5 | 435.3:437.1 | 1.24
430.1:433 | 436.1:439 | 1.18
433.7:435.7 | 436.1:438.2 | 1.19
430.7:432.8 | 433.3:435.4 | 0.96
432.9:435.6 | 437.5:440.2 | 1.13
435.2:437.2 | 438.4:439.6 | 0.92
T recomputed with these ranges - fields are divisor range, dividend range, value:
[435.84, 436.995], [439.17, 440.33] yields 0.94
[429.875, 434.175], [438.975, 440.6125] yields 1.14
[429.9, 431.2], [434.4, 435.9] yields 1.23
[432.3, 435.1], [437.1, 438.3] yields 1.16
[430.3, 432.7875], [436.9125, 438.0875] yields 1.16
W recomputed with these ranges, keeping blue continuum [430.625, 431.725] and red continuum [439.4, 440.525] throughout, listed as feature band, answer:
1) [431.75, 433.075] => -0.09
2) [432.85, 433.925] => 0.02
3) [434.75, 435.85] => -0.03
